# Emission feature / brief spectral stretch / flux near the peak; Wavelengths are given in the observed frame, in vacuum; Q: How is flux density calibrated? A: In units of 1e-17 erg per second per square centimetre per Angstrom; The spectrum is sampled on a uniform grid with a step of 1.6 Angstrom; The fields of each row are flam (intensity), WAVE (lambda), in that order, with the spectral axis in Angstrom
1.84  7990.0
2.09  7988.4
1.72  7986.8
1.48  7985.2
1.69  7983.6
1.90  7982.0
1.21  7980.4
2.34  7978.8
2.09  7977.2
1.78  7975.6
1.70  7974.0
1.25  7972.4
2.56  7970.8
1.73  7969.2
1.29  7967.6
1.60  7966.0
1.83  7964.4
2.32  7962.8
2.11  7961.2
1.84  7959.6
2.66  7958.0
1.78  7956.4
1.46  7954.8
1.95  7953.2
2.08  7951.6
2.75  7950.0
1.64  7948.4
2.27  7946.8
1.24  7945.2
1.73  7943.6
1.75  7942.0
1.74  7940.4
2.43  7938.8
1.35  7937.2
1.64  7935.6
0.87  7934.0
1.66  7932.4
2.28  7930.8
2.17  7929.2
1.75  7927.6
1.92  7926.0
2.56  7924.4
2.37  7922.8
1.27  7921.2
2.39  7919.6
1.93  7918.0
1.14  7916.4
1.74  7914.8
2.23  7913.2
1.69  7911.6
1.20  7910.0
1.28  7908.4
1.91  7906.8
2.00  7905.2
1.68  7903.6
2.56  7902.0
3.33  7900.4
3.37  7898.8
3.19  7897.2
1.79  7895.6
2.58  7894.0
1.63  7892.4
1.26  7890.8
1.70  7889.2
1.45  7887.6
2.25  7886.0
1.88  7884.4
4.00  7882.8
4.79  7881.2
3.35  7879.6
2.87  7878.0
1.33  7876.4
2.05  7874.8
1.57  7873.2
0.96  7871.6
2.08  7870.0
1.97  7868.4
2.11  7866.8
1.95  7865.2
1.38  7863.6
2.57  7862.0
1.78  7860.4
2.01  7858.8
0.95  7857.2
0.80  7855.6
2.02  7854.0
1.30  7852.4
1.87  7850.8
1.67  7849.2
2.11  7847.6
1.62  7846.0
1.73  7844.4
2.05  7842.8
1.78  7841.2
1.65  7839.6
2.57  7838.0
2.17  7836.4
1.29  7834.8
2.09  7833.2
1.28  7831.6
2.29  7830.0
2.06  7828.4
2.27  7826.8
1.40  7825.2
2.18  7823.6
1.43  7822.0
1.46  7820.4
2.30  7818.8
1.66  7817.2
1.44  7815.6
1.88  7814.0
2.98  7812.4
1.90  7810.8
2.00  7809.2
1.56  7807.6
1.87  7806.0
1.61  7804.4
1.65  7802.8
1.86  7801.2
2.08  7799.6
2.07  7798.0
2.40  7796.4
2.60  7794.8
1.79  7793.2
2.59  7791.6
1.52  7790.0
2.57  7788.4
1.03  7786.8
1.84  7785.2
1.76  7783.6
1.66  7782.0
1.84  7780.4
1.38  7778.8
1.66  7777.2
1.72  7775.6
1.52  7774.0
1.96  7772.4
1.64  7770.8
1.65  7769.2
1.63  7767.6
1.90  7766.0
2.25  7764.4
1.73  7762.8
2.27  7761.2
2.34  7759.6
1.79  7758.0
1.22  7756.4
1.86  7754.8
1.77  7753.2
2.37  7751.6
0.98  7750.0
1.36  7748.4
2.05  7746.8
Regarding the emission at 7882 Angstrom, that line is [S II]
